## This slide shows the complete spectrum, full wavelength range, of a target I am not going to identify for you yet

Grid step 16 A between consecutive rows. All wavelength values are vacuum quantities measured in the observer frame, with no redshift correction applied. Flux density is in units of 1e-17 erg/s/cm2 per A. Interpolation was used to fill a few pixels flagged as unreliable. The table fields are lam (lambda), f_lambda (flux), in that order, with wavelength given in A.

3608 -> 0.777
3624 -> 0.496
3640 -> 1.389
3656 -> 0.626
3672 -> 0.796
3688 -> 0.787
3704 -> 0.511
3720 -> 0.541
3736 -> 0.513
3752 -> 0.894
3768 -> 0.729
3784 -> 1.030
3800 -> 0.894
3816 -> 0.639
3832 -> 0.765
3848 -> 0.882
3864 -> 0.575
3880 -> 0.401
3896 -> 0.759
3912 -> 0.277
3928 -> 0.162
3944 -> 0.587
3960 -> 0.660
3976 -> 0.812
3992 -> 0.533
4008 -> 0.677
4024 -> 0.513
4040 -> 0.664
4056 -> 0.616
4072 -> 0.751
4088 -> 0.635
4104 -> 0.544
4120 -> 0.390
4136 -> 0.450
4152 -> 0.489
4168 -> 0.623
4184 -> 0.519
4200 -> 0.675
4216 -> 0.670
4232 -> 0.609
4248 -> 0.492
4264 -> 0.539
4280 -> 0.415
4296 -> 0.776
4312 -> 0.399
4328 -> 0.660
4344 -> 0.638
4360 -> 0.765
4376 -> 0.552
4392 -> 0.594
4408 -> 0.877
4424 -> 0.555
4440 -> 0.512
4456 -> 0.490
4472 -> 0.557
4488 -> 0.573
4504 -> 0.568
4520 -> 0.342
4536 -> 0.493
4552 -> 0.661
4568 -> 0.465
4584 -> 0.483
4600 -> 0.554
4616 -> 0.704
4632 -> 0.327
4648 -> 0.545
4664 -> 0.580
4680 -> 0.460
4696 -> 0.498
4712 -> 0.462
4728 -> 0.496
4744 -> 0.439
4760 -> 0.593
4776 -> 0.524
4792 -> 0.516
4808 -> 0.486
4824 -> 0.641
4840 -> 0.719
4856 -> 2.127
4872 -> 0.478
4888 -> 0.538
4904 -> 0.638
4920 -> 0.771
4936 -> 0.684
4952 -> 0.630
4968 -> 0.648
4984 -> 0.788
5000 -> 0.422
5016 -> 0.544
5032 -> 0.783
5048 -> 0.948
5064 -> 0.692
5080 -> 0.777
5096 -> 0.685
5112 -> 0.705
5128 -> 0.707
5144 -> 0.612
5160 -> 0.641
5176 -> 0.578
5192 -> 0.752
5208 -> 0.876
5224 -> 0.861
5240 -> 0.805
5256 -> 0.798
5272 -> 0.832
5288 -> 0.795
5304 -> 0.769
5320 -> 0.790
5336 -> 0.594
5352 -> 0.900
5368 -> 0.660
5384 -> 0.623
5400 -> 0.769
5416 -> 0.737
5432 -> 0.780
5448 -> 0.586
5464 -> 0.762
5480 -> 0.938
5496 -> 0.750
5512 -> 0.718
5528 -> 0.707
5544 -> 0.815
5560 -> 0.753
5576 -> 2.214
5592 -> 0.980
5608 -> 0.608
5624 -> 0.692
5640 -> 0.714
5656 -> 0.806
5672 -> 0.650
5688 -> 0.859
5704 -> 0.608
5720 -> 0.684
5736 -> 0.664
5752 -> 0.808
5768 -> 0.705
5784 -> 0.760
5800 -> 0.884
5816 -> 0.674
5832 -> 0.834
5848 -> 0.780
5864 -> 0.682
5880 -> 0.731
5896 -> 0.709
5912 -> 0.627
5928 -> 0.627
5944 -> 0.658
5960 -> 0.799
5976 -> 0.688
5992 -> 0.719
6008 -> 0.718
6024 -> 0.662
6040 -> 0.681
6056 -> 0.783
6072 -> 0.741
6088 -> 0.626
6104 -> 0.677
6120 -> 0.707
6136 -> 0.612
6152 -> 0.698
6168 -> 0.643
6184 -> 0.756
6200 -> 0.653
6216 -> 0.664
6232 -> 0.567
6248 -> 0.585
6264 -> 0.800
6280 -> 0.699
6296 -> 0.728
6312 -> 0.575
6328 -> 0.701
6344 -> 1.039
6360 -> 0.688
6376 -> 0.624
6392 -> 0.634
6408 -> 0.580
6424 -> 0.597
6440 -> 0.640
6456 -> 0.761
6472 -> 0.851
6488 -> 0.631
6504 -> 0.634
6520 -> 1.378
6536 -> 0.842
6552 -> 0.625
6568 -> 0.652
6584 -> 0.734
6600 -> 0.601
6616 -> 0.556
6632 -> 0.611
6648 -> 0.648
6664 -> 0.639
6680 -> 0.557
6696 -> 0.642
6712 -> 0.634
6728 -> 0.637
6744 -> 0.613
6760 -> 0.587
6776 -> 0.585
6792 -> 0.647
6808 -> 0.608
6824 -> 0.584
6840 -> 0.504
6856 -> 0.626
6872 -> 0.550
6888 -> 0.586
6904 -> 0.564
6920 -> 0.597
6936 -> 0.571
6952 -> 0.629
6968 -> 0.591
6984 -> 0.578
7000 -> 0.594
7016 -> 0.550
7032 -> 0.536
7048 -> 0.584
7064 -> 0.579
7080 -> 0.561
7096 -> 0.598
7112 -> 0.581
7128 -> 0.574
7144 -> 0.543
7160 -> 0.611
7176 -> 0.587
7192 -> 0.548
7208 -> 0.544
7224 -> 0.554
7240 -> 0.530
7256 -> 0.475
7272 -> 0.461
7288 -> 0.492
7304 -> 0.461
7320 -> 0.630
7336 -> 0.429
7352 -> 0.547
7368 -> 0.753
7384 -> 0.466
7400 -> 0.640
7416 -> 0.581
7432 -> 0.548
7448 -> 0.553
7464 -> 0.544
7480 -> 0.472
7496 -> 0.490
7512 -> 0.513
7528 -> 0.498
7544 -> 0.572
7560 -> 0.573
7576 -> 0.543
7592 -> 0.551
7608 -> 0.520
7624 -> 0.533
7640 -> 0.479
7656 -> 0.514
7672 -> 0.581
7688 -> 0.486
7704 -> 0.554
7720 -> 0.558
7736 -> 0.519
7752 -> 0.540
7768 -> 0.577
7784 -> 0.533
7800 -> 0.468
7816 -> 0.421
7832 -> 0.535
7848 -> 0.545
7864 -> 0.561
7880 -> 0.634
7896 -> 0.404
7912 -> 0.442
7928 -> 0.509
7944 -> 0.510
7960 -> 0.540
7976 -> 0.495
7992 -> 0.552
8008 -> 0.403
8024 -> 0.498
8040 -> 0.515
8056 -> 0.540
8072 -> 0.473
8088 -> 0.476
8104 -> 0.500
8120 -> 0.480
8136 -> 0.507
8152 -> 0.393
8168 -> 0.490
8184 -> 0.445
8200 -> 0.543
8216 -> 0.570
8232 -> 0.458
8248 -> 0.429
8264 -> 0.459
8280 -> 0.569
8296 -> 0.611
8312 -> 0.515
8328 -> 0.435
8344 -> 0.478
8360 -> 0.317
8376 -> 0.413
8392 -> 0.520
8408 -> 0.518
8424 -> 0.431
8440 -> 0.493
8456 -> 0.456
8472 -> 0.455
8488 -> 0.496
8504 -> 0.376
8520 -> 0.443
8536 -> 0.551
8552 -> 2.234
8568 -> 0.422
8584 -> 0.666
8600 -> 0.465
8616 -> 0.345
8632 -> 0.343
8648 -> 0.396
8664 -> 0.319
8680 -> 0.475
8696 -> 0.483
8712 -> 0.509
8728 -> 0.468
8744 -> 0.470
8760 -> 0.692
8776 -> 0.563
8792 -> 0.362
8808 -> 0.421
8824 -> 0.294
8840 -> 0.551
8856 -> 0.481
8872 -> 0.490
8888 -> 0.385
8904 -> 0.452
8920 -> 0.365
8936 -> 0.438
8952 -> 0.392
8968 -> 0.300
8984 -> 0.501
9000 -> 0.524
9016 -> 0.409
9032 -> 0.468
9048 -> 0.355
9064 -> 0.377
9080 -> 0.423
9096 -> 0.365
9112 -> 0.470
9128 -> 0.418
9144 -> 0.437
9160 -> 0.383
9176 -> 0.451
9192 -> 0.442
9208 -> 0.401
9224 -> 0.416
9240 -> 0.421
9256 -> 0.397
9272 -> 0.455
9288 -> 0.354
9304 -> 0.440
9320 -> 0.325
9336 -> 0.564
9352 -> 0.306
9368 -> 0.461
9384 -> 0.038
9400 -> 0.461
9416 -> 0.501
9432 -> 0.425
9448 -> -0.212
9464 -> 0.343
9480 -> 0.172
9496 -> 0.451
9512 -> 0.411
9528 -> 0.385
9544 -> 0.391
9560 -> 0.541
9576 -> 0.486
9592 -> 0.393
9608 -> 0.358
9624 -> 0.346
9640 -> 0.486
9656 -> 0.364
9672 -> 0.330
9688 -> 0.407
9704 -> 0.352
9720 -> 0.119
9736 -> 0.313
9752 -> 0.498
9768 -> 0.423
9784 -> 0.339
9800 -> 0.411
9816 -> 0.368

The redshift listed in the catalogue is 0.303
